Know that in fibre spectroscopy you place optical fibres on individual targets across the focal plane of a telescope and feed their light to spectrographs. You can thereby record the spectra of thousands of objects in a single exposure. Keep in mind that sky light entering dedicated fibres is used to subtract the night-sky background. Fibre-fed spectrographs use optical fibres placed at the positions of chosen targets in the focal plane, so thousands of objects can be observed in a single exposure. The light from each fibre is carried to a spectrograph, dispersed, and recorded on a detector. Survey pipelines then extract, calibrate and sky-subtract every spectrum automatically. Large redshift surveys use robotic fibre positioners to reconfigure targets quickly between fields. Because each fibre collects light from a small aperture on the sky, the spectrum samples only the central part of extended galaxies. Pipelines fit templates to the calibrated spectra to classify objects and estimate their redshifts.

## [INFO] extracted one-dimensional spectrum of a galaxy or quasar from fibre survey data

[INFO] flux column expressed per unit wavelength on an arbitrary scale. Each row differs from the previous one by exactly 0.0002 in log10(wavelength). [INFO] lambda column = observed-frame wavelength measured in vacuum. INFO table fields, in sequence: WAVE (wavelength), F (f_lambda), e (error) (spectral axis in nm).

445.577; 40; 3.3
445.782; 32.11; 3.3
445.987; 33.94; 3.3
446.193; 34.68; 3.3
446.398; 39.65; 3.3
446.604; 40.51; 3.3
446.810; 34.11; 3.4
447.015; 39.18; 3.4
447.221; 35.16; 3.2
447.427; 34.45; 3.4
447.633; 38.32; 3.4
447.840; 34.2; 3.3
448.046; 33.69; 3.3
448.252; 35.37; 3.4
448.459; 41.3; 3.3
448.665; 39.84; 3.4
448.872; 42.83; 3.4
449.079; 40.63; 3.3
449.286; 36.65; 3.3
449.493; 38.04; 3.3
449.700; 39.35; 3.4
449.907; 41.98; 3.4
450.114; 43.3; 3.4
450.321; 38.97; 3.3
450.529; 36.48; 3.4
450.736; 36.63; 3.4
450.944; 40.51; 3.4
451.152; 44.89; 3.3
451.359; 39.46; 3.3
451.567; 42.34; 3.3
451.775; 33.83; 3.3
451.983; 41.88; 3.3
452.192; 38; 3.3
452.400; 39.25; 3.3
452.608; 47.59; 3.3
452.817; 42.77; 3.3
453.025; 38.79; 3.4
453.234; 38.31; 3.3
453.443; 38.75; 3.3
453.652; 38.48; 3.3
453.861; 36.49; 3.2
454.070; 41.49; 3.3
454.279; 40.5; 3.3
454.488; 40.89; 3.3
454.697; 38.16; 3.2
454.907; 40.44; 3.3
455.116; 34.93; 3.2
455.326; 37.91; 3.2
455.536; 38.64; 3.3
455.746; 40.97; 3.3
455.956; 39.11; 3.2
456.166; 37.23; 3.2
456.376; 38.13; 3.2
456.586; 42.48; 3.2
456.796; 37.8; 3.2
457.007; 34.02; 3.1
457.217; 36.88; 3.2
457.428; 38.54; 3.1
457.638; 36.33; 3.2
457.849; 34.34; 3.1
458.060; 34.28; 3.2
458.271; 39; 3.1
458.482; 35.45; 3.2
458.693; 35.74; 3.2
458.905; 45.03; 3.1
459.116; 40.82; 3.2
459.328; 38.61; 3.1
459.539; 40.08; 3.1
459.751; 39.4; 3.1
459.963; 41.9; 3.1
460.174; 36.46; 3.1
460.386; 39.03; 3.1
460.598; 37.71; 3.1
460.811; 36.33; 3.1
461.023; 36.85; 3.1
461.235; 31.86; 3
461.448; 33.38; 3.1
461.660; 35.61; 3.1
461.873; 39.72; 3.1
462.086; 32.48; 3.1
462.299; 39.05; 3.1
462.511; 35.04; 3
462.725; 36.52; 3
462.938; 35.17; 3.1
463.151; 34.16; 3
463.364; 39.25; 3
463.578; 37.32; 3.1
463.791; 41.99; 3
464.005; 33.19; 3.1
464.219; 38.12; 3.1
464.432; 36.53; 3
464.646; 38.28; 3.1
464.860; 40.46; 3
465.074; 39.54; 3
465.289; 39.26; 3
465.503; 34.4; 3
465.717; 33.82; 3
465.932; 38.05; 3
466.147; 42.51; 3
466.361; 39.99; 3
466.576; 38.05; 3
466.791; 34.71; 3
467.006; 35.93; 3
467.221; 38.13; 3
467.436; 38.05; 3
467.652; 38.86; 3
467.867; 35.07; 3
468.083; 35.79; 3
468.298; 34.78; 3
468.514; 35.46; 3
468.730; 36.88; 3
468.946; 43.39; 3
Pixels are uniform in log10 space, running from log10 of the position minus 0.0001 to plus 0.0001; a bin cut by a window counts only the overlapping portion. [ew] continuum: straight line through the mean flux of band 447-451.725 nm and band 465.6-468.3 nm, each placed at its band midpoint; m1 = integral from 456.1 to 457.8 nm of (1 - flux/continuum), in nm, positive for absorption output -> 0.03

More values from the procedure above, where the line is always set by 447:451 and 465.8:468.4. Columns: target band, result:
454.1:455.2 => -0.03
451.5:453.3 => -0.10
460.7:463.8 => 0.13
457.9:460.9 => -0.05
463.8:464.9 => 0.00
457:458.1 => 0.06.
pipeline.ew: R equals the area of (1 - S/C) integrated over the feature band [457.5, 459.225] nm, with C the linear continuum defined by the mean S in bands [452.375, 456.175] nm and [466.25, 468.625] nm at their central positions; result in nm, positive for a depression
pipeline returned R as 0.05 nm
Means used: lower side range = 39.6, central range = 37.6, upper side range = 36.8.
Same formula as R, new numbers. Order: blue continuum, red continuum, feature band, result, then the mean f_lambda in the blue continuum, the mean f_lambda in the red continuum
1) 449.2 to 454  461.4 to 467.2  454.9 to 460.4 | 0.039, 39.7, 37.2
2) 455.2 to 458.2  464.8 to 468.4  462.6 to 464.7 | 0.028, 37.6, 37.5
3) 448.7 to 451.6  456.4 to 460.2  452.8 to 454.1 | 0.013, 40.1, 38.2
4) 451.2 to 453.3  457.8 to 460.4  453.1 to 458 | 0.155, 40.4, 38.5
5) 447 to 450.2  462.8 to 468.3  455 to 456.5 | -0.010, 38.3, 37.4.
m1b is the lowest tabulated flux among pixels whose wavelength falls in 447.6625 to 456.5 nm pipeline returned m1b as 33.69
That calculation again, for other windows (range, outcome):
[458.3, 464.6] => 31.86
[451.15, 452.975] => 33.83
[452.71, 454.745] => 36.49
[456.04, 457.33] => 34.02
